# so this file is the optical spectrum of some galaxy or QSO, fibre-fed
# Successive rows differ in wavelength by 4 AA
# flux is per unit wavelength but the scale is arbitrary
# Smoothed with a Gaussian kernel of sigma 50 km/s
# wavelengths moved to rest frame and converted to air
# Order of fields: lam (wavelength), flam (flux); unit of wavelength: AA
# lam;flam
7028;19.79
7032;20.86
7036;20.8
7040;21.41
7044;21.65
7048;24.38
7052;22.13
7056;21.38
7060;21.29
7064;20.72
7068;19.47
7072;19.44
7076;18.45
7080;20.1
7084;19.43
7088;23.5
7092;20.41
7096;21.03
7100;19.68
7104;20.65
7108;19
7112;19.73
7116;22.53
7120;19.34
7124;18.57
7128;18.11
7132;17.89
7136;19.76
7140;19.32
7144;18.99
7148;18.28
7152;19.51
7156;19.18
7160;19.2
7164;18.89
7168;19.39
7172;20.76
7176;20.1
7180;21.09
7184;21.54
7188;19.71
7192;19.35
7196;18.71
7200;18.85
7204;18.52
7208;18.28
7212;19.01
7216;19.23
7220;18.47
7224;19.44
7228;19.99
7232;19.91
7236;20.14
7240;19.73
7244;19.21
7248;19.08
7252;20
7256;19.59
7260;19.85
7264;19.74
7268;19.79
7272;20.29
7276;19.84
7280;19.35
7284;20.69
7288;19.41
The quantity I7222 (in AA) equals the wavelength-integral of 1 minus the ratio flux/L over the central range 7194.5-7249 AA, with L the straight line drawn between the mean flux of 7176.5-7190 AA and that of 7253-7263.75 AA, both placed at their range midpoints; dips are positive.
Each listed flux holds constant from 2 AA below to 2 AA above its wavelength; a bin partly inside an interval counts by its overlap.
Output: 2.7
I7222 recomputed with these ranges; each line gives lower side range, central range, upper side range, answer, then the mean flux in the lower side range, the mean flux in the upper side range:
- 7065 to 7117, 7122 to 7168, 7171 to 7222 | 2.2 AA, 20.2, 19.5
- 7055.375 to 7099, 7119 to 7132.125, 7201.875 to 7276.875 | 1.1 AA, 20.4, 19.5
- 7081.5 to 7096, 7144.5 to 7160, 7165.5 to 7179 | 1.0 AA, 21.1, 20.1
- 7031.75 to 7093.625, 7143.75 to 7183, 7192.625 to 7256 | 0.6 AA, 21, 19.3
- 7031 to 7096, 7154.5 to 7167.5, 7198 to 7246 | 0.5 AA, 21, 19.2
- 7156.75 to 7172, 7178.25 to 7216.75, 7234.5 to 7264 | 0.1 AA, 19.4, 19.7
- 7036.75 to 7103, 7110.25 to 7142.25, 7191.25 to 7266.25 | 1.5 AA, 20.9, 19.3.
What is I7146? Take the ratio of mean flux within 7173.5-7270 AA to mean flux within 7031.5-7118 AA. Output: 0.94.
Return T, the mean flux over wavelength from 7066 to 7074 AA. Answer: 19.5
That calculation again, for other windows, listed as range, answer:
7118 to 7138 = 18.7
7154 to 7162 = 19.2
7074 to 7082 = 19.3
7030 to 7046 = 21.2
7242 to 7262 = 19.5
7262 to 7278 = 19.9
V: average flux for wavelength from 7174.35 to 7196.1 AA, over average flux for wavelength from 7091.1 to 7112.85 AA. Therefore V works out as 1.01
